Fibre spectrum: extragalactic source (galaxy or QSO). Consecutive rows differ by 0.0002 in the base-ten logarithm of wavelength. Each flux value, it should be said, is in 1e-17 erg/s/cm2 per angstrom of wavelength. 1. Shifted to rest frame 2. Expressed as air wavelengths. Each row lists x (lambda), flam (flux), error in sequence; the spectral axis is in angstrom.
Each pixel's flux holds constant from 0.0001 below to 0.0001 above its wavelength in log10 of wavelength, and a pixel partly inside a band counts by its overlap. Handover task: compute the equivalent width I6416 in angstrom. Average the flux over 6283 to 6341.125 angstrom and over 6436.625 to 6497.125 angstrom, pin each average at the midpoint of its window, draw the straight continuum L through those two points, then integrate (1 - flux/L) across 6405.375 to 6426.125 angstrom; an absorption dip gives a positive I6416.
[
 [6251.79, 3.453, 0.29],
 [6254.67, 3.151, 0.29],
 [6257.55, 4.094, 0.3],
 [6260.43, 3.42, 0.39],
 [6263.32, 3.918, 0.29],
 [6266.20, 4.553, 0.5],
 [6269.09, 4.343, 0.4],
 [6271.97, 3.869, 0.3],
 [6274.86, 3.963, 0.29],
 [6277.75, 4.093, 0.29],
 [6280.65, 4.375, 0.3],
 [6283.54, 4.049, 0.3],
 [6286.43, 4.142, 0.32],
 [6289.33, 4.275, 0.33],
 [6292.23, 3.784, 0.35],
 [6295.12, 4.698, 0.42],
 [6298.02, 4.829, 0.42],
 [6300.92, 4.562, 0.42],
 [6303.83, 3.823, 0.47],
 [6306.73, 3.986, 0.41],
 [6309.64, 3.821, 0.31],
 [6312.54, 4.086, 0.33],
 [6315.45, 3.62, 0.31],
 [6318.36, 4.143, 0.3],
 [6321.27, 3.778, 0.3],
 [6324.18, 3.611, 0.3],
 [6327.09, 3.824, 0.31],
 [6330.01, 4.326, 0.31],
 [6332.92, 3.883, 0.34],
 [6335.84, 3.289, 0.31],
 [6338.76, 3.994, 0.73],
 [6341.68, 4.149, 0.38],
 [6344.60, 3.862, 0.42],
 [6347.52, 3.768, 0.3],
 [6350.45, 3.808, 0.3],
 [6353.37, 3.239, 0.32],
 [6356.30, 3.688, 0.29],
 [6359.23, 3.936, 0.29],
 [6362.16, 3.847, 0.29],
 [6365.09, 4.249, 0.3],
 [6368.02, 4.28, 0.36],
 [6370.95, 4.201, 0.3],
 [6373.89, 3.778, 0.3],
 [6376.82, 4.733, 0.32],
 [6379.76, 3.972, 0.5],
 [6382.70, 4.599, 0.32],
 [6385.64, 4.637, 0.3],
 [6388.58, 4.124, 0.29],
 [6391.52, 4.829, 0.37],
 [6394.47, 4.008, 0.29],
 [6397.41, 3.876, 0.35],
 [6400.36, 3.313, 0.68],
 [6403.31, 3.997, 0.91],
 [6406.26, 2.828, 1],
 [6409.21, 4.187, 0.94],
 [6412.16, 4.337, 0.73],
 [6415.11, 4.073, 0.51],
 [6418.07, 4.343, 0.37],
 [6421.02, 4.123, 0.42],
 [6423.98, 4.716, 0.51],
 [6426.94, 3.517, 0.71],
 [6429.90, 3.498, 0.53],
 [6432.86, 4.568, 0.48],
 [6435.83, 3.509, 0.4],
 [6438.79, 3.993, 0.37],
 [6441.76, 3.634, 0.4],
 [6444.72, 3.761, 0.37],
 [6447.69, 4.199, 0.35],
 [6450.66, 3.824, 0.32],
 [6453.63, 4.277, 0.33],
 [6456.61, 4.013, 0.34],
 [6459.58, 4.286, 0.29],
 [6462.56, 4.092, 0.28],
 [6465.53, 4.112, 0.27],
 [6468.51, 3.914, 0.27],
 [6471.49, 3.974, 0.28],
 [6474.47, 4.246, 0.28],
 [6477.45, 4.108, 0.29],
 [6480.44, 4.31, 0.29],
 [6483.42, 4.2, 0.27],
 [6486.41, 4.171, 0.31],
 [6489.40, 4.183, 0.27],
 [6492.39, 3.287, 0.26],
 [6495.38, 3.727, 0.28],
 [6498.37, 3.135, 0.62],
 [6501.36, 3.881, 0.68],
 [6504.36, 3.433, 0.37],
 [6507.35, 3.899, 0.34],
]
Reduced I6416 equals -0.47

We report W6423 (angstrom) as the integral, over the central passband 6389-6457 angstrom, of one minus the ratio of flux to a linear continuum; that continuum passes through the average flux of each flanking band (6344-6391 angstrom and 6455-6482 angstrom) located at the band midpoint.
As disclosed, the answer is 2.0 angstrom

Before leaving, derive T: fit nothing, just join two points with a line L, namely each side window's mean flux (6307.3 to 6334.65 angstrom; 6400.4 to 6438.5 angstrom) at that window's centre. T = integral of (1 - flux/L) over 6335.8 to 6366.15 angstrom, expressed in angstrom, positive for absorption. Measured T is 0.7 angstrom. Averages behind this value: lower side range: 3.9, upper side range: 3.95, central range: 3.82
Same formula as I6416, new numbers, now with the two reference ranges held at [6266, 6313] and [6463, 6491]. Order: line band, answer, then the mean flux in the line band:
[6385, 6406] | 0.7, 4.02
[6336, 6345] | 0.5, 3.91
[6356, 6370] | 0.4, 4.03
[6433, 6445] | 0.9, 3.82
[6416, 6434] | 0.1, 4.12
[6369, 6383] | -0.2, 4.23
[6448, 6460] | 0.1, 4.09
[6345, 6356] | 1.4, 3.64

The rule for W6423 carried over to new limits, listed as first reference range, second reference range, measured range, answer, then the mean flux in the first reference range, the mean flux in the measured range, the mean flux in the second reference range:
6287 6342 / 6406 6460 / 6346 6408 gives 0.4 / 4.02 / 3.99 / 4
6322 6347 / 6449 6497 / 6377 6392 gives -1.9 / 3.86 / 4.43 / 4.04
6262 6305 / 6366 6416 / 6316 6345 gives 2.0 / 4.22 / 3.88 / 4.11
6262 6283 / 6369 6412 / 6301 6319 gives 0.8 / 4.16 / 3.95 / 4.09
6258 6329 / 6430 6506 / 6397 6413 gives 1.1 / 4.07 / 3.72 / 3.94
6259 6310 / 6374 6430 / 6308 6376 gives 3.9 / 4.15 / 3.89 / 4.1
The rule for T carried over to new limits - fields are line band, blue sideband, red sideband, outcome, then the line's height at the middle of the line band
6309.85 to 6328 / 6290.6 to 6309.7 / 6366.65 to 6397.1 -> 1.76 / 4.26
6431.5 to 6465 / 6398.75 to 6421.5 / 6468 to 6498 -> -0.65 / 3.94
